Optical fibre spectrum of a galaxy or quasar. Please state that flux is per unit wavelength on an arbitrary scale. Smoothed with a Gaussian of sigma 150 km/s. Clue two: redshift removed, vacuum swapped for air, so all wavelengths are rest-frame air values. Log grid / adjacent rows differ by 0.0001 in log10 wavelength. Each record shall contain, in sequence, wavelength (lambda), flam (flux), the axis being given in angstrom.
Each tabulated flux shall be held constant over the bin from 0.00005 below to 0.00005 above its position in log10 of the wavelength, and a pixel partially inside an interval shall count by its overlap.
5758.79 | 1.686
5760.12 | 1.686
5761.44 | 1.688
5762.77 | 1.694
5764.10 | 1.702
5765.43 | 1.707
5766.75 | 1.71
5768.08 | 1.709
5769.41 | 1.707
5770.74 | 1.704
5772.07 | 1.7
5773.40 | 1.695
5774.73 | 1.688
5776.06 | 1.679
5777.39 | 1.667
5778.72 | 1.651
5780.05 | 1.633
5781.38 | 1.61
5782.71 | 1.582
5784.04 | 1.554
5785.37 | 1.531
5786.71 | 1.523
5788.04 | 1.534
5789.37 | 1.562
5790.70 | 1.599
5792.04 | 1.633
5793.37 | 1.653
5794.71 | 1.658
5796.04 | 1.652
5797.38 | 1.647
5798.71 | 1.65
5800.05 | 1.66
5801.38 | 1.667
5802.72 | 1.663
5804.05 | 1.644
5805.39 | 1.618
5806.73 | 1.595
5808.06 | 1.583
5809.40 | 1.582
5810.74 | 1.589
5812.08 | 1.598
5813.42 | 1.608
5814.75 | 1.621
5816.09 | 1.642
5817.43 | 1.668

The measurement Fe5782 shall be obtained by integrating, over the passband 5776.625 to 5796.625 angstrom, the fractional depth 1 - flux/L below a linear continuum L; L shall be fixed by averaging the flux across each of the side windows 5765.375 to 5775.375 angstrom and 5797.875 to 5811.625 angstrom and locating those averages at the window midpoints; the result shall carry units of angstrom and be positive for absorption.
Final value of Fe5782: 0.75 angstrom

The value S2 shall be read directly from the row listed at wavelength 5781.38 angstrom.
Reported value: 1.61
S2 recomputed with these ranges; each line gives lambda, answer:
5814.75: 1.621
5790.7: 1.599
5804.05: 1.644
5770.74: 1.704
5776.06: 1.679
